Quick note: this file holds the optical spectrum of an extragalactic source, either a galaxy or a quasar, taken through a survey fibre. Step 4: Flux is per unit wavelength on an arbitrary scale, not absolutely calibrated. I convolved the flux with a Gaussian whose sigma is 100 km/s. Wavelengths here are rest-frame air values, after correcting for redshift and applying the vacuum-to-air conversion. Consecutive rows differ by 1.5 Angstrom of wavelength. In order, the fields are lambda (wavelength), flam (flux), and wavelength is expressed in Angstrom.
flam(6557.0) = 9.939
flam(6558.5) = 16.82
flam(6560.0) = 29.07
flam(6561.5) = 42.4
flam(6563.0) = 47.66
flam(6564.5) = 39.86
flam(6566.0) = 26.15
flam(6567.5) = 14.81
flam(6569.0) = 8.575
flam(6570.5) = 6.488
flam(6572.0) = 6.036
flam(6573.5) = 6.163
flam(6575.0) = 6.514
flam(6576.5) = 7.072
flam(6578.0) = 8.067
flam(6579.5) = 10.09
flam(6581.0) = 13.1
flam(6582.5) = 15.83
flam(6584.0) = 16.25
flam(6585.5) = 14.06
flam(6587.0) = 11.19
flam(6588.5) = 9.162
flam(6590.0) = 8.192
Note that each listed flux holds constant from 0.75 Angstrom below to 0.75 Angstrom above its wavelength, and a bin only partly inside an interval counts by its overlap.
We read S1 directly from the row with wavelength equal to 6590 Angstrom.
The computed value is 8.192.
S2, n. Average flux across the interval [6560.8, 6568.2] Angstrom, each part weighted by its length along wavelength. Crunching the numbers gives 34.3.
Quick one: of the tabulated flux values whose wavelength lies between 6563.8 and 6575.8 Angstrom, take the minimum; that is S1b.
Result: 6.036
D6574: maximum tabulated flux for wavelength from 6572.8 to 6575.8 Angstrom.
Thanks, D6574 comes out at 6.514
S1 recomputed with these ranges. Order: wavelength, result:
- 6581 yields 13.1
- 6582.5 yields 15.83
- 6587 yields 11.19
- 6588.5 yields 9.162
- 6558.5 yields 16.82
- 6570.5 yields 6.488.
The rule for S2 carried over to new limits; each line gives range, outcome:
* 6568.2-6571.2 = 7.67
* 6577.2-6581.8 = 10.4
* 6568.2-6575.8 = 6.81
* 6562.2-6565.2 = 43.8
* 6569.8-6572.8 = 6.26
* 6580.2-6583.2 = 14.4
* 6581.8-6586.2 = 15.4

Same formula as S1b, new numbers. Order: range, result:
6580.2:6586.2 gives 13.1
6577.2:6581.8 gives 8.067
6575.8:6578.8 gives 7.072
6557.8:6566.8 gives 16.82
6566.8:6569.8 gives 8.575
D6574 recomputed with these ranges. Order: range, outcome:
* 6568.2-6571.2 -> 8.575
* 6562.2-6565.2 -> 47.66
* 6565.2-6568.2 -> 26.15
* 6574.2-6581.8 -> 13.1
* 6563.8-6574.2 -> 39.86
